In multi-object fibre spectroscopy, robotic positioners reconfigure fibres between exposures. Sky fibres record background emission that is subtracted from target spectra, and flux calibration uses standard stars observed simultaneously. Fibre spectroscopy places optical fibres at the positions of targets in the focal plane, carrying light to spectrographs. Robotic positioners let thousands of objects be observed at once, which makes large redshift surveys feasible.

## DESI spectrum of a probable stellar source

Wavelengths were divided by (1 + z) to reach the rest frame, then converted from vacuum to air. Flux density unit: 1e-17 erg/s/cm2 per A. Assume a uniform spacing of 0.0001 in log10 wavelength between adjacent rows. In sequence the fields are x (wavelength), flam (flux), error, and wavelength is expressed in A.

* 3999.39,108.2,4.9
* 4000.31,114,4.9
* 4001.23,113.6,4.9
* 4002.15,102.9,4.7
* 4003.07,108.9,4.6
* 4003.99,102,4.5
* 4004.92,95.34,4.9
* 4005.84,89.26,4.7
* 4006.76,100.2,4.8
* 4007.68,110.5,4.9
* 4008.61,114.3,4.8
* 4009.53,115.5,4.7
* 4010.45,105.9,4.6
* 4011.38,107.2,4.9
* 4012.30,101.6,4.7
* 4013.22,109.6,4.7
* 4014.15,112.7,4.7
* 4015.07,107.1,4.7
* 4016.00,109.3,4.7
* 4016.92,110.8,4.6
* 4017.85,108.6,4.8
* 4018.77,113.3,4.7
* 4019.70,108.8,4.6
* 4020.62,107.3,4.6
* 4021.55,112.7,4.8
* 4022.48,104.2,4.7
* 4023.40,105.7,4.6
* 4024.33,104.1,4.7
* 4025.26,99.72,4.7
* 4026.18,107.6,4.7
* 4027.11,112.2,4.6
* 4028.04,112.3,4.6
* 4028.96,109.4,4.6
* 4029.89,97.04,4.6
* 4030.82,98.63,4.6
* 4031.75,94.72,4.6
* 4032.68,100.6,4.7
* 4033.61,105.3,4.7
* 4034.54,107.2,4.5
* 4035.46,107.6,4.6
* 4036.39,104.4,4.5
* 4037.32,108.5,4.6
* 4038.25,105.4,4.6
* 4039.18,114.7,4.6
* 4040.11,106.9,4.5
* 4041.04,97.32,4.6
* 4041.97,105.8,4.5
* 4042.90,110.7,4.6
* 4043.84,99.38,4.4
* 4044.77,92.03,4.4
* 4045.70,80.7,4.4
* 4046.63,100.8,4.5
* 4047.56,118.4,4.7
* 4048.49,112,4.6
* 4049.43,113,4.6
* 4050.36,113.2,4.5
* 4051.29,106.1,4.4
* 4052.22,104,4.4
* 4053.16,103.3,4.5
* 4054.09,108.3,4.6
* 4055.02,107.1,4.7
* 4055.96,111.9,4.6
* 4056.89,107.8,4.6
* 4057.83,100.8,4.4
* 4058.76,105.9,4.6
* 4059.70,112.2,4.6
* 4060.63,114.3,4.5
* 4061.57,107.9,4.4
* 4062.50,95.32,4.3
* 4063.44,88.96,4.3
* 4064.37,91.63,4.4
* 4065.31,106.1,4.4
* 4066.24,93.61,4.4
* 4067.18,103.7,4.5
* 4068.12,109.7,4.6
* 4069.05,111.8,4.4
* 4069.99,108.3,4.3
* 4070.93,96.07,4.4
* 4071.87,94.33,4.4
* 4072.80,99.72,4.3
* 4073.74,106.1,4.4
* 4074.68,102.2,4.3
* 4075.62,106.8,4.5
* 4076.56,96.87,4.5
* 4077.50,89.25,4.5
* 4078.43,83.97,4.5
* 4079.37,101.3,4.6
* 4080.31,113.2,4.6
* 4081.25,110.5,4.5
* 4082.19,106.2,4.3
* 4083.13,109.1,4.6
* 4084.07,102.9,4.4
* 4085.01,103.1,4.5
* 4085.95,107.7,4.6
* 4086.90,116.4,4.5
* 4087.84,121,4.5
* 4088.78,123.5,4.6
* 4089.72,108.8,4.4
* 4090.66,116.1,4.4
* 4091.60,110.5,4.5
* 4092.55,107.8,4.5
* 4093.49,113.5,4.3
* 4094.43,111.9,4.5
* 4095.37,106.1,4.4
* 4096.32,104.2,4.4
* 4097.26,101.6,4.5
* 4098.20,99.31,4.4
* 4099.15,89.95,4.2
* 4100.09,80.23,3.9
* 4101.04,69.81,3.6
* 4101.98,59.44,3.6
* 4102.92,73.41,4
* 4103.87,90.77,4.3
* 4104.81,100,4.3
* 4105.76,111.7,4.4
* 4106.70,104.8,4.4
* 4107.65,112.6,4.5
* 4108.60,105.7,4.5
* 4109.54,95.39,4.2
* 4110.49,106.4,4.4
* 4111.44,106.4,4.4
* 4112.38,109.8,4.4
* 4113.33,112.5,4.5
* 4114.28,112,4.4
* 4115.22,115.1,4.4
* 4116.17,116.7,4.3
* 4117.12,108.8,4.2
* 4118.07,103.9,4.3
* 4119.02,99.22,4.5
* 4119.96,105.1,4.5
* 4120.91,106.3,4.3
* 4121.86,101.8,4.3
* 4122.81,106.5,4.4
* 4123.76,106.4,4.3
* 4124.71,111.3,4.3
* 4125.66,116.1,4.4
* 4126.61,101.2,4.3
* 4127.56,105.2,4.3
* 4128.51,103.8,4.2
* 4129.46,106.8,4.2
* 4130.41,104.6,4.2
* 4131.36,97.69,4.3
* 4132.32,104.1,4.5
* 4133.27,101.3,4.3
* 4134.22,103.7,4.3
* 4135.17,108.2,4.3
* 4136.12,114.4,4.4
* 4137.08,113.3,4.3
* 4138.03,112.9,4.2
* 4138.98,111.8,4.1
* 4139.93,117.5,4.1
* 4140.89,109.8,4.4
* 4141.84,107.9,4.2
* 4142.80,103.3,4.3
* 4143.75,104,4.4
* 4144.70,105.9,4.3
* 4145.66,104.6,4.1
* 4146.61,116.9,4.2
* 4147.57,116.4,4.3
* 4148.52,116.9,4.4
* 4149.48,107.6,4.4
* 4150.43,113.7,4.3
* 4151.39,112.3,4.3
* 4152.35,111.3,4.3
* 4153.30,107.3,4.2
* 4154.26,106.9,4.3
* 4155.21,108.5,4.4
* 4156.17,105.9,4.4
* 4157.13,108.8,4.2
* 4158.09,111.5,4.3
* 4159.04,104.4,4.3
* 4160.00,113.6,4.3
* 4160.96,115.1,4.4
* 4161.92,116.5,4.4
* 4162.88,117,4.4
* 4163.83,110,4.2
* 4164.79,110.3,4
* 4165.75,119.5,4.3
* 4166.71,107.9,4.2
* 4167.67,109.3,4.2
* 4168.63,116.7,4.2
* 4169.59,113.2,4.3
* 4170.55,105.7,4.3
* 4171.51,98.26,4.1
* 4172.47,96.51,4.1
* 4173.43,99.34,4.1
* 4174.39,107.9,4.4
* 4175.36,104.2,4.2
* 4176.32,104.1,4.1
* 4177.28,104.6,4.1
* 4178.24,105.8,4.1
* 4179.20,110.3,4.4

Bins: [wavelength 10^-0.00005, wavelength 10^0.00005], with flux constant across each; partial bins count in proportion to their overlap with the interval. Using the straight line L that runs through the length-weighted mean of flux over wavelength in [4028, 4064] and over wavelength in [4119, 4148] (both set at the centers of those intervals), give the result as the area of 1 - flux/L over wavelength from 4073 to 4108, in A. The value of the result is 1.40 A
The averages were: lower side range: 105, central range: 102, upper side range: 107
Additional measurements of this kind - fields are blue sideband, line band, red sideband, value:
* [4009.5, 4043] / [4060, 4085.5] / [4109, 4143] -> 1.19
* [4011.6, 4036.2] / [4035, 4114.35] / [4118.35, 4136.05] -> 1.77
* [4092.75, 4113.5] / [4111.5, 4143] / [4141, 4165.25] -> -1.15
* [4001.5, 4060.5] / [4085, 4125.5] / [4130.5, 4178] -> 1.35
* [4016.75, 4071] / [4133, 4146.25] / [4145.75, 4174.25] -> 0.08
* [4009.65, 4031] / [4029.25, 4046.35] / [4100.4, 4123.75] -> 0.67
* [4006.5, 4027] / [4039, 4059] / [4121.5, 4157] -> 0.53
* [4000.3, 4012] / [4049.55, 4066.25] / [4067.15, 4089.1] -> 0.07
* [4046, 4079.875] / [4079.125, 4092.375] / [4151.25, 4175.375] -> -0.75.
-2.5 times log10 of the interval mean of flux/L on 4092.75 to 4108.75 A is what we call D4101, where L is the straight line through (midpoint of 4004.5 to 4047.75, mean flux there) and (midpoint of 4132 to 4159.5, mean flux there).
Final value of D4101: 0.124 mag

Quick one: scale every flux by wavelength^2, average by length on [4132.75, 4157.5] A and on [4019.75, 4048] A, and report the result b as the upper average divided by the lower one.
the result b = 1.1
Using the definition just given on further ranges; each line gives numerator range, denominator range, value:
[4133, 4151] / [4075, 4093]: 1.06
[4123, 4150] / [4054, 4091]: 1.07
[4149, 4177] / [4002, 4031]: 1.10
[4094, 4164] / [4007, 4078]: 1.05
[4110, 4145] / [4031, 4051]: 1.07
